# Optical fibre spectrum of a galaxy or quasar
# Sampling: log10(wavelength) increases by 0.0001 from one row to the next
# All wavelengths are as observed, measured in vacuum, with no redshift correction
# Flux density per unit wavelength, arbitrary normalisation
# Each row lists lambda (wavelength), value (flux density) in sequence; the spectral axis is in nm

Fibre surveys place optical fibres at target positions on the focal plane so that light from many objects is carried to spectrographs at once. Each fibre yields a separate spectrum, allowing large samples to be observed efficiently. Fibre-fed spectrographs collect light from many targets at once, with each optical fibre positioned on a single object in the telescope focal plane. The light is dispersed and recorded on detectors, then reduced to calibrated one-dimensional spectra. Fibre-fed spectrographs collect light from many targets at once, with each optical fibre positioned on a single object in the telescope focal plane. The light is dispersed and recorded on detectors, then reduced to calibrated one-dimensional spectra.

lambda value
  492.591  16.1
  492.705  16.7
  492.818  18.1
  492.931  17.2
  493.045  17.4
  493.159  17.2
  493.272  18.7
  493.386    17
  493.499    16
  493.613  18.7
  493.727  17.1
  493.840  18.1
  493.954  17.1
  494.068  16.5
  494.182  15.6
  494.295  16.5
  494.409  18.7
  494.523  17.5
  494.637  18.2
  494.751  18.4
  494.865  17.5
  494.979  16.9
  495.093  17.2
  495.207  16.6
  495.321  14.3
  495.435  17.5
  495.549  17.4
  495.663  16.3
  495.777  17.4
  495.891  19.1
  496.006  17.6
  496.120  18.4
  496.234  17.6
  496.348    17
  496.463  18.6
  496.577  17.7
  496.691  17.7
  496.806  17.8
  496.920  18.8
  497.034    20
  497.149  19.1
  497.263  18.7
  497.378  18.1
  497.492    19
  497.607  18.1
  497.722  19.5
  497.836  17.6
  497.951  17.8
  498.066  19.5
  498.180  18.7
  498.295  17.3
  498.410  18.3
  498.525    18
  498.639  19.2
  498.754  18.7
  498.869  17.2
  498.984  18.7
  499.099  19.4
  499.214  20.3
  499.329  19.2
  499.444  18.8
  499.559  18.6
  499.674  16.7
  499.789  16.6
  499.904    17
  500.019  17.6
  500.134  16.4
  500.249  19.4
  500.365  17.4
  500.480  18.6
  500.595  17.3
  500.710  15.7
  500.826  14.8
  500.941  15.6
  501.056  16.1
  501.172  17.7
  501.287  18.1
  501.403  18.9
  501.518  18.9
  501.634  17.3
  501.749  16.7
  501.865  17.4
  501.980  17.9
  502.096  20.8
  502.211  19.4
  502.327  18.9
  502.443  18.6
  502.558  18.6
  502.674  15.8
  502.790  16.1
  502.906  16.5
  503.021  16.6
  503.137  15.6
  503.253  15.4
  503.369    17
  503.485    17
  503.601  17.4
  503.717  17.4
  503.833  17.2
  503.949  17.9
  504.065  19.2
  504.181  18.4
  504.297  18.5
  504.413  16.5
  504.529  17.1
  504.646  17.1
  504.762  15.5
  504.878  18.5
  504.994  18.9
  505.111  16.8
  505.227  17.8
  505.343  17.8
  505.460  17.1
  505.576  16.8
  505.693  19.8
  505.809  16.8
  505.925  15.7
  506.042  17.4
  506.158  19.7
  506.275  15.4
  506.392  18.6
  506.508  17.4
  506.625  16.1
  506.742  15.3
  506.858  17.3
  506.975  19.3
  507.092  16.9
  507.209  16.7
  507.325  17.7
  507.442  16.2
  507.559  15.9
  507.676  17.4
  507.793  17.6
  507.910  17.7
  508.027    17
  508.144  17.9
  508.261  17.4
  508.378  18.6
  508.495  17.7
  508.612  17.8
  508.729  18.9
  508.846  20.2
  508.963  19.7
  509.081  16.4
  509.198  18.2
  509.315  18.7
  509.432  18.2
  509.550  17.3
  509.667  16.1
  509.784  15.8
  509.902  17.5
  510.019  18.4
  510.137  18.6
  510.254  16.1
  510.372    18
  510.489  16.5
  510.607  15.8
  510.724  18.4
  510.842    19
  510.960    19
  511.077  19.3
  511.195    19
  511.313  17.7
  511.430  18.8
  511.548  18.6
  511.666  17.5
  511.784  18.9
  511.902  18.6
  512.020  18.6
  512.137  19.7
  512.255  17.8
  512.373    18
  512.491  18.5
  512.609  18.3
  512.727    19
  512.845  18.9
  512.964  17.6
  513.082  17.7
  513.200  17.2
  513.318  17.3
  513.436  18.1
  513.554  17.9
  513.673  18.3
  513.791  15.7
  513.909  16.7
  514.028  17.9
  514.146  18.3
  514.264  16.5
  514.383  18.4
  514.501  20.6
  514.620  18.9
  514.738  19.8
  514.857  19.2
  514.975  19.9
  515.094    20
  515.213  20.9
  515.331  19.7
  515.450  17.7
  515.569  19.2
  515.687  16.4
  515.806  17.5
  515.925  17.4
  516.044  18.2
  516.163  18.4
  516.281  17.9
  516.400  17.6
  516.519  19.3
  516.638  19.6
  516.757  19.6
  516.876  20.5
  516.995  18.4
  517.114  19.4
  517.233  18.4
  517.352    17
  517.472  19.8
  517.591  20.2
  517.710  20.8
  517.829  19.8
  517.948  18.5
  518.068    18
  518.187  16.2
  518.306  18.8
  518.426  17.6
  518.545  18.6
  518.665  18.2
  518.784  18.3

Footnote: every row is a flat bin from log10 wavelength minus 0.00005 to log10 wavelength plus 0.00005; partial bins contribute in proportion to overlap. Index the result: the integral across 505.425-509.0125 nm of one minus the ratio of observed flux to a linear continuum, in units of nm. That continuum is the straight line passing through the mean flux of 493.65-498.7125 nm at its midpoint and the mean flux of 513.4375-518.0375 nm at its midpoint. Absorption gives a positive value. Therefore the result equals 0.15 nm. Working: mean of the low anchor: 17.8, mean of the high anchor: 18.7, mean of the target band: 17.6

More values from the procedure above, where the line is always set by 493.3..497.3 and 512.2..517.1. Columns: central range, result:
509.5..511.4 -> 0.06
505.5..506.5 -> 0.03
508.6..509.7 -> 0.00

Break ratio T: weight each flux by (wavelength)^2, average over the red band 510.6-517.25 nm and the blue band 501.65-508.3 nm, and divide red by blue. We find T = 1.1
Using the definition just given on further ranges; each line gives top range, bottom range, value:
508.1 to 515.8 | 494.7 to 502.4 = 1.07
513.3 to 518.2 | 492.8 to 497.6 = 1.14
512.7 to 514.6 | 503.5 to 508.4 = 1.06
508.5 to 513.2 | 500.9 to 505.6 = 1.07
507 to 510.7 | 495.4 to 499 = 1.01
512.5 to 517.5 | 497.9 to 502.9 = 1.09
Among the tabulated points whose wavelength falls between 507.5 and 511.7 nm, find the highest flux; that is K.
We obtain 20.2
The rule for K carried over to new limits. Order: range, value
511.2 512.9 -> 19.7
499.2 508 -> 20.8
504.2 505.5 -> 18.9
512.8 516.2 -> 20.9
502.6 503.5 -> 17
